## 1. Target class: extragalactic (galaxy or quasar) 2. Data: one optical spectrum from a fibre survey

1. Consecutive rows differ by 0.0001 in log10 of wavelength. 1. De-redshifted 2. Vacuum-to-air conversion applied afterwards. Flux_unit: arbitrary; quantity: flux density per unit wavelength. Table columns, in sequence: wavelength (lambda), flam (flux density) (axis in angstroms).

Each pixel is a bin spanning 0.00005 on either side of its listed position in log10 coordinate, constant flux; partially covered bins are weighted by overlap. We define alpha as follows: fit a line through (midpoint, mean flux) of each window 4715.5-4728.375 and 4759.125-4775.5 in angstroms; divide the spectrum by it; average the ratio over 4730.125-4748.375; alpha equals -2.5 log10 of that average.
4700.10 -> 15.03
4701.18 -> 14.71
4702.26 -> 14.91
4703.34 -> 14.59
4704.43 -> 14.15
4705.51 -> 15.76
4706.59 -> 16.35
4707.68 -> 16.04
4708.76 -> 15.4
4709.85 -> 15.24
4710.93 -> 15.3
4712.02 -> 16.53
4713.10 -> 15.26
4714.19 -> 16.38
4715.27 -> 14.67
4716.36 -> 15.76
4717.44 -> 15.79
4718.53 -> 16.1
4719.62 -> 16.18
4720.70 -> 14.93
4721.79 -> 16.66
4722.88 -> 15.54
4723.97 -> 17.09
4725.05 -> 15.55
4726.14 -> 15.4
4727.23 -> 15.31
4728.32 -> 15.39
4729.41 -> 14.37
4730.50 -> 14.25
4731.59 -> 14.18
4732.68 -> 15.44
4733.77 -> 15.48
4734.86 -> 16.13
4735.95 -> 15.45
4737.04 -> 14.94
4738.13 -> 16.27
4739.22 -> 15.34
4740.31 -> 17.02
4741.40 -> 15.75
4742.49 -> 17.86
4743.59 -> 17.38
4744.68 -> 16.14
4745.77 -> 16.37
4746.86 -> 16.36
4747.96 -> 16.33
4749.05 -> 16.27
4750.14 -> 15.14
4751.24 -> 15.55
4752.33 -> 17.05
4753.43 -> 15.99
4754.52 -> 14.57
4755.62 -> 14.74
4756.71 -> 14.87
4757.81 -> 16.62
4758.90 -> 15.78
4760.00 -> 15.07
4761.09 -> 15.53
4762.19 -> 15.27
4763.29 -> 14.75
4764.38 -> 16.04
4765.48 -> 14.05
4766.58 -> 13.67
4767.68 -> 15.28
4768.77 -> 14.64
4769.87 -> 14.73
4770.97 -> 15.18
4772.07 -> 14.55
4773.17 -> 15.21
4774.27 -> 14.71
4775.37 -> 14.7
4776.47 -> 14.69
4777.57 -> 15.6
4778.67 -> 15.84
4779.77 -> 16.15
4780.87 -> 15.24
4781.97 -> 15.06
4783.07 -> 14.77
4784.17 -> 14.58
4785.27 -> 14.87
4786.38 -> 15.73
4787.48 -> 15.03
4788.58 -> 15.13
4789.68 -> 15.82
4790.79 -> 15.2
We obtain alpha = -0.034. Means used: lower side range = 15.8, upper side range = 14.9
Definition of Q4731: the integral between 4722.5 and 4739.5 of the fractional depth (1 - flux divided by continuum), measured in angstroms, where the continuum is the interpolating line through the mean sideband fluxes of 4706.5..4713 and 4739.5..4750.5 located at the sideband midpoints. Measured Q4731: 0.83 angstroms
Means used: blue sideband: 15.7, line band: 15.4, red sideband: 16.5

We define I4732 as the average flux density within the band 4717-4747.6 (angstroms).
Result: 15.8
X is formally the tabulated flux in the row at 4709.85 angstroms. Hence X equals 15.24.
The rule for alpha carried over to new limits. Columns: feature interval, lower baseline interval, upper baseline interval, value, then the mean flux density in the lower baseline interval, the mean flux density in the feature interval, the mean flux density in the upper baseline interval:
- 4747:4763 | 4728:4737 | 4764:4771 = -0.05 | 15.1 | 15.6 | 14.7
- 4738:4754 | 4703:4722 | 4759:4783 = -0.07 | 15.6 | 16.3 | 15.1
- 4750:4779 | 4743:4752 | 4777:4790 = 0.04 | 16.2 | 15.2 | 15.3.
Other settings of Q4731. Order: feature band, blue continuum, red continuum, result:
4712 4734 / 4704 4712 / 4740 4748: 0.7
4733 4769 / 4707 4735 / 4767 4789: -0.9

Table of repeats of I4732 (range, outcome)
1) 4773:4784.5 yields 15.2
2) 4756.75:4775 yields 15.1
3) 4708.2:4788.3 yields 15.5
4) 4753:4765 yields 15.4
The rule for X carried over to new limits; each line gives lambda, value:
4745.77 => 16.37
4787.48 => 15.03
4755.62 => 14.74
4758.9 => 15.78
